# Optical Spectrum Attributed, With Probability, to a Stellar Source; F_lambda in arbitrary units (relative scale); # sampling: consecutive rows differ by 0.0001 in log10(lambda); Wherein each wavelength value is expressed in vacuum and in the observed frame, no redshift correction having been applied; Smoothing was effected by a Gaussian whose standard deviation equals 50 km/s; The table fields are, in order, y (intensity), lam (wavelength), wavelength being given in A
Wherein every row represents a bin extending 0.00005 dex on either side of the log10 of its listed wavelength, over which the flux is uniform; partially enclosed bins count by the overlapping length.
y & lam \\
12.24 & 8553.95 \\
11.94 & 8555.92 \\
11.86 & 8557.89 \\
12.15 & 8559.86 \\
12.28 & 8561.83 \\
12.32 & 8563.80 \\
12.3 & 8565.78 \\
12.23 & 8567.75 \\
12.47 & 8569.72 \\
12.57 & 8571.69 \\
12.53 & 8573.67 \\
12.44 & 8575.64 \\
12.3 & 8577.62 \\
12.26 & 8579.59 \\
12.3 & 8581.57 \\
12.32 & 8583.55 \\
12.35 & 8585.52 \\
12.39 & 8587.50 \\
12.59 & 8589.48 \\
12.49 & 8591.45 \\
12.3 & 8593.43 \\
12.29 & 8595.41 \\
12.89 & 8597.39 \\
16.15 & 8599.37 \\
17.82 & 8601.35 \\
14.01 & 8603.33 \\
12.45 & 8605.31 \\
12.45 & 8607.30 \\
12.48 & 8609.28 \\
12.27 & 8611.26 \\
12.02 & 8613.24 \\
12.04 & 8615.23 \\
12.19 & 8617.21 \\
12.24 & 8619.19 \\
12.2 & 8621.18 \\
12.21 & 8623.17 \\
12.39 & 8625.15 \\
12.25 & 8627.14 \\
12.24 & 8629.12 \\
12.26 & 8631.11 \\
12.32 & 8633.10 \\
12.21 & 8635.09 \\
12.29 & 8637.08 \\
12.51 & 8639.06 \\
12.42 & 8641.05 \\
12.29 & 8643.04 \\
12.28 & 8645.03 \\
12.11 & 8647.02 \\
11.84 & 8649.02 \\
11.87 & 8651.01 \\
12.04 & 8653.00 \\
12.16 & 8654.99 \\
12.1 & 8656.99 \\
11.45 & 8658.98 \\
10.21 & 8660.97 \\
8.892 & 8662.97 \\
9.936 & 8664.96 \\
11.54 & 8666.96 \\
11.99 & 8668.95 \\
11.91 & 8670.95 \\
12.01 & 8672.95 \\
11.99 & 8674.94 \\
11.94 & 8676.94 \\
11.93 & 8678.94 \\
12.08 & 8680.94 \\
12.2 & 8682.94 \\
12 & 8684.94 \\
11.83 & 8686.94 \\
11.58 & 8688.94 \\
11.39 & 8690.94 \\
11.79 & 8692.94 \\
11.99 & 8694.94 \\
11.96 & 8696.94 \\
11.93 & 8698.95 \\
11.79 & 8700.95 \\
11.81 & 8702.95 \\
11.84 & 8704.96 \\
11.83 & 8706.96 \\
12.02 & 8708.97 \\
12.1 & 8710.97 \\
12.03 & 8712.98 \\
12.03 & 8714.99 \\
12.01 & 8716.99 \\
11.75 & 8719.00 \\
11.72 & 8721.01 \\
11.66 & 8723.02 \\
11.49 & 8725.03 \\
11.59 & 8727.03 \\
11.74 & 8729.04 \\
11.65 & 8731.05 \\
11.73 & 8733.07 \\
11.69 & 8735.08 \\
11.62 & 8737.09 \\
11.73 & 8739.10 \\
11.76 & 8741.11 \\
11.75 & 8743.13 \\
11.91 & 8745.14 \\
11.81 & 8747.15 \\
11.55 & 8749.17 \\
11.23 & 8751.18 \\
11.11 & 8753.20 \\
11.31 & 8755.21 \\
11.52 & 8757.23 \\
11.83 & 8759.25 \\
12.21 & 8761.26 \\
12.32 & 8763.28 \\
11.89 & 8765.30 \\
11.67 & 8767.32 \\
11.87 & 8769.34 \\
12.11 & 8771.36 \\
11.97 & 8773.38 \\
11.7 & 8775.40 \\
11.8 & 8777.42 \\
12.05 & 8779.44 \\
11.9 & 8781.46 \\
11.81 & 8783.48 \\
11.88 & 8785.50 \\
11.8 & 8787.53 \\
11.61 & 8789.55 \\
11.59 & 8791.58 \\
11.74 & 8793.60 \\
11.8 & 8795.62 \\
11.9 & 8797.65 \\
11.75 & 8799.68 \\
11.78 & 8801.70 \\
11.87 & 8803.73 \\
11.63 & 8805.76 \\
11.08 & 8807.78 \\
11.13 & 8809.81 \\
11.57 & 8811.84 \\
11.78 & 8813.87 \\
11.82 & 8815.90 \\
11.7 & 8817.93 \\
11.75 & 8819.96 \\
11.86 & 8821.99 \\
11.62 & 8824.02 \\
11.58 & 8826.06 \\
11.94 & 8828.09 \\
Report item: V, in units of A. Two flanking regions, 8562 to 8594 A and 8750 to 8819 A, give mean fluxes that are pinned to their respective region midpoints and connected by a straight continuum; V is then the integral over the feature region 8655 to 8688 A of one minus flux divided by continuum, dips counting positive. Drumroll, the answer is 1.5 A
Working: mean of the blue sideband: 12.4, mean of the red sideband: 11.7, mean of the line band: 11.5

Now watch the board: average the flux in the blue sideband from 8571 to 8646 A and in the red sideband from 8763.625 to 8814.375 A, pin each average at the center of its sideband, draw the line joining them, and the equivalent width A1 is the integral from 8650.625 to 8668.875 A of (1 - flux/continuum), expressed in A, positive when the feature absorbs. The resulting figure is 1.8 A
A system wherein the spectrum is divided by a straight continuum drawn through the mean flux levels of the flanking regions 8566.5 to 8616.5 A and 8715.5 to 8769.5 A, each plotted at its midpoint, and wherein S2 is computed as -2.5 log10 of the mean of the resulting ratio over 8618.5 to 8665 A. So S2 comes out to 0.05 mag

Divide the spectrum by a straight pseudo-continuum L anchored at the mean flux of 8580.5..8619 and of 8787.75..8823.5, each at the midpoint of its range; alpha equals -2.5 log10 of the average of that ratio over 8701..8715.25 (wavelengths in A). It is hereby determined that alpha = 0.03 mag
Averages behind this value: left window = 12.9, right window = 11.7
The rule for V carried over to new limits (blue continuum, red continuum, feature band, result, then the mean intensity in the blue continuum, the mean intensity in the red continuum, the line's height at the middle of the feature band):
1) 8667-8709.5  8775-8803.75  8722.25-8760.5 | 0.7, 11.9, 11.8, 11.8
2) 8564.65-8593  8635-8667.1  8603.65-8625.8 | -0.5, 12.4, 11.6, 12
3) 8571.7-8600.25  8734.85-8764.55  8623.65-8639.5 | 0.1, 12.7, 11.7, 12.4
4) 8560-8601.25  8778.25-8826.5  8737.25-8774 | 0.5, 12.7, 11.7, 11.9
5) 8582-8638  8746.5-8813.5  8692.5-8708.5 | 0.4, 12.7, 11.7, 12.2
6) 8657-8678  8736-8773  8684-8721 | -1.4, 11.2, 11.7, 11.4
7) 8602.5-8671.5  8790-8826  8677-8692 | 0.1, 12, 11.7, 11.9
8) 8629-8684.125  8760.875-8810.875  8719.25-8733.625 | 0.2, 11.8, 11.8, 11.8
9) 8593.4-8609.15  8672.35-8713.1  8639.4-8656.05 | 0.9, 13.8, 11.9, 12.8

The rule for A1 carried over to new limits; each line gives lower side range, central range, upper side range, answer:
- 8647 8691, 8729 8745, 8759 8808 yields 0.0 A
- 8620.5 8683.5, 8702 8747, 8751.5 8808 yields 0.1 A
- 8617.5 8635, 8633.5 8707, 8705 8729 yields 1.6 A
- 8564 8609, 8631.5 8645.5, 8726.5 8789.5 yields 0.2 A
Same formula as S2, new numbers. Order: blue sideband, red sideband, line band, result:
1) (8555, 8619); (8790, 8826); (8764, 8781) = -0.01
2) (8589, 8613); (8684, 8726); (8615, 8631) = 0.07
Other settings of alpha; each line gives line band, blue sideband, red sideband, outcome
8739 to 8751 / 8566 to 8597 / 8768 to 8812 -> 0.02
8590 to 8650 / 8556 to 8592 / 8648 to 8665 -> -0.08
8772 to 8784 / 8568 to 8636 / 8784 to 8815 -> -0.01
